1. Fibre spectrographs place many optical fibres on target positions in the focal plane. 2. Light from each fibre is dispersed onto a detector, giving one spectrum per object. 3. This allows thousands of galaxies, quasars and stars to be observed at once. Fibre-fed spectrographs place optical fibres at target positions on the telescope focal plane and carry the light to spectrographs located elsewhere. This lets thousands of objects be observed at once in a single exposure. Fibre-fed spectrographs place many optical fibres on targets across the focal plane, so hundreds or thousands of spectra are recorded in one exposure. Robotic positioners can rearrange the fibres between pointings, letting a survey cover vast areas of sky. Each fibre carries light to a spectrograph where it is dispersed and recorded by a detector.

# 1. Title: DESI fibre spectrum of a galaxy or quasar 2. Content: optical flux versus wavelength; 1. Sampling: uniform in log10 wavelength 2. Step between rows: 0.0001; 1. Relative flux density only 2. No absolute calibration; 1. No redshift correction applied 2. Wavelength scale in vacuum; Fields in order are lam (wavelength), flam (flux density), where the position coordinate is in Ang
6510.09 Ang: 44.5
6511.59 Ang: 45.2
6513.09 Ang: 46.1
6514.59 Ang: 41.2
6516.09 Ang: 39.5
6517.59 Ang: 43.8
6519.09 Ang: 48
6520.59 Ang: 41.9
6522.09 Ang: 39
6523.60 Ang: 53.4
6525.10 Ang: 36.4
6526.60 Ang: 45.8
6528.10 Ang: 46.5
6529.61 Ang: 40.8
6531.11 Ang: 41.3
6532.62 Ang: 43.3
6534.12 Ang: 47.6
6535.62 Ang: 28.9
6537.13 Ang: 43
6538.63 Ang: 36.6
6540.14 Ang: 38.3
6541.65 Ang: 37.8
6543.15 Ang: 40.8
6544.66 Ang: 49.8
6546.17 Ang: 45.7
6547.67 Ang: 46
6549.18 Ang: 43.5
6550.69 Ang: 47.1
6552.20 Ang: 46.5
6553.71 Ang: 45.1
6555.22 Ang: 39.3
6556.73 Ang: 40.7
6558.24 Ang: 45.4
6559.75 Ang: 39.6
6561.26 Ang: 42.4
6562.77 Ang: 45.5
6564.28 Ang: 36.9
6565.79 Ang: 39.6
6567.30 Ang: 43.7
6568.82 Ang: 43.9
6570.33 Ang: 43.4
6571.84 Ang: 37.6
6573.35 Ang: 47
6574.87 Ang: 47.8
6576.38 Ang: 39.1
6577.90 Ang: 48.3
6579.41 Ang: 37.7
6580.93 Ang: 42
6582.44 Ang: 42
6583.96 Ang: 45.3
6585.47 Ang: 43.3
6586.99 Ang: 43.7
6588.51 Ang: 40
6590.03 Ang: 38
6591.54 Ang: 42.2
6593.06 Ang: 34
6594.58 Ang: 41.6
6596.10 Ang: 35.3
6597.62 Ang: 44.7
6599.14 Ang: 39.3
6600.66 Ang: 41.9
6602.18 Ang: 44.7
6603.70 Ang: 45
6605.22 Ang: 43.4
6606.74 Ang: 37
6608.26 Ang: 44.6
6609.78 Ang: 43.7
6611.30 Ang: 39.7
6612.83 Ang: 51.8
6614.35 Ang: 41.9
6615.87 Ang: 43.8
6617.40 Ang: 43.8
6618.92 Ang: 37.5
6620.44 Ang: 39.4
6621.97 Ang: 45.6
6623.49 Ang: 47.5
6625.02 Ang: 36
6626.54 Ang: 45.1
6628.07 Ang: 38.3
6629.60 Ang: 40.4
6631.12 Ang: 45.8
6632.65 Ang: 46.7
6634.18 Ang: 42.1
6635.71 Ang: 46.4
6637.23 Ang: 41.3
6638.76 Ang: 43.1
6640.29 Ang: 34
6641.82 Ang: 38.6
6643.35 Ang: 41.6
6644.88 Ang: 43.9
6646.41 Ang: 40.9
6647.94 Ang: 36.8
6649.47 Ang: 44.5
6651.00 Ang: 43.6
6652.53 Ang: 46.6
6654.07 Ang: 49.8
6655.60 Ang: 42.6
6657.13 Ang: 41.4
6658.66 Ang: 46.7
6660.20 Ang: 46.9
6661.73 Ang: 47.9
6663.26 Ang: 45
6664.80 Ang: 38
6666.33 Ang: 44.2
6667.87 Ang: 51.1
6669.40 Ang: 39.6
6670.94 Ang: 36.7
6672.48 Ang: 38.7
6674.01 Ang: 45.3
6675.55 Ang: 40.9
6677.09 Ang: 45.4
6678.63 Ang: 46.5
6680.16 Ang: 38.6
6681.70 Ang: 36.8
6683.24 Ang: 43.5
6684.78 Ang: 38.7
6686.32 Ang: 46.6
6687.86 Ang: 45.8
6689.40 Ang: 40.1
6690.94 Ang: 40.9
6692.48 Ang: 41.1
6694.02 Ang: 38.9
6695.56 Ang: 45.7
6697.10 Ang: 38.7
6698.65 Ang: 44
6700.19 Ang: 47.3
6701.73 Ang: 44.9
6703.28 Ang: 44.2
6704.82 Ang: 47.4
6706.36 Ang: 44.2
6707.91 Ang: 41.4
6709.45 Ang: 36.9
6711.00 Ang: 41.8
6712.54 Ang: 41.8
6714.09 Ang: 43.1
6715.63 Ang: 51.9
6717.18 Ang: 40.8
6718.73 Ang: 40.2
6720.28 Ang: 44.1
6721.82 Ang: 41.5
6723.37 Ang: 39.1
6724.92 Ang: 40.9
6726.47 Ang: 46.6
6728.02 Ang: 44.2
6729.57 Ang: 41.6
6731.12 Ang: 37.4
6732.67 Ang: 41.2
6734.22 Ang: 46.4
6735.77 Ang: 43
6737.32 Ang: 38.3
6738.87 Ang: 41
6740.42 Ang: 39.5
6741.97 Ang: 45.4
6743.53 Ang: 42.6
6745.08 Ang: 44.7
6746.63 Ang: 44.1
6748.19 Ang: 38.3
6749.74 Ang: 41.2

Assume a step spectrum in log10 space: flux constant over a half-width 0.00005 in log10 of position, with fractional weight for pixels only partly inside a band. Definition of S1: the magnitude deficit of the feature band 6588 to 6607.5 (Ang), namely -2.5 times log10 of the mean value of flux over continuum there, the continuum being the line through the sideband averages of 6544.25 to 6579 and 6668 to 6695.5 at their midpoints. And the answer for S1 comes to 0.06 mag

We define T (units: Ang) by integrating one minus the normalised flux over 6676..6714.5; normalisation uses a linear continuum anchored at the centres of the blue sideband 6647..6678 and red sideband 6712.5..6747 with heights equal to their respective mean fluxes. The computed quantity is 0.5 Ang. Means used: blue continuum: 43.6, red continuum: 42.6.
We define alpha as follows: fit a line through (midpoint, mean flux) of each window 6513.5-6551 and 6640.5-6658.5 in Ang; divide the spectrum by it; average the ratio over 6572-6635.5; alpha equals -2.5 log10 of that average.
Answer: 0.007 mag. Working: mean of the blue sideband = 42.6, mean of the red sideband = 42.6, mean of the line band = 42.4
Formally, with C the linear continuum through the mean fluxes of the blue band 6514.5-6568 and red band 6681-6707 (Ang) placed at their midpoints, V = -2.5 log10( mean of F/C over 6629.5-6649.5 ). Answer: 0.02 mag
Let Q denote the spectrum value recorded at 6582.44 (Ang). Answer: 42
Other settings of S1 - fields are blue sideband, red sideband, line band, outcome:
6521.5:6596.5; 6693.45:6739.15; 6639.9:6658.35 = 0.004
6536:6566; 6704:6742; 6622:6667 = -0.017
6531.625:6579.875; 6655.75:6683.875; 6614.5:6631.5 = 0.018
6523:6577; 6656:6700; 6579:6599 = 0.050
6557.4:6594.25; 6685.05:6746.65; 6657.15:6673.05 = -0.025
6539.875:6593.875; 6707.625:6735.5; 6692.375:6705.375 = -0.033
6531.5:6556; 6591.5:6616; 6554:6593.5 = 0.006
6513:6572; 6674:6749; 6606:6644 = 0.007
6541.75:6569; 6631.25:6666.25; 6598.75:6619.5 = 0.010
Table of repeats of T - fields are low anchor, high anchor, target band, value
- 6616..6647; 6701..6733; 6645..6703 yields -1.0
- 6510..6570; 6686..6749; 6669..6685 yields 0.6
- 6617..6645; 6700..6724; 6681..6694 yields 0.4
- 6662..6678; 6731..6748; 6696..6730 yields -0.6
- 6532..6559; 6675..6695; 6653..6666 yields -0.9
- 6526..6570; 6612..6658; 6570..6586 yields -0.2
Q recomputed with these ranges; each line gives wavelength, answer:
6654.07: 49.8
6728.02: 44.2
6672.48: 38.7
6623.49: 47.5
